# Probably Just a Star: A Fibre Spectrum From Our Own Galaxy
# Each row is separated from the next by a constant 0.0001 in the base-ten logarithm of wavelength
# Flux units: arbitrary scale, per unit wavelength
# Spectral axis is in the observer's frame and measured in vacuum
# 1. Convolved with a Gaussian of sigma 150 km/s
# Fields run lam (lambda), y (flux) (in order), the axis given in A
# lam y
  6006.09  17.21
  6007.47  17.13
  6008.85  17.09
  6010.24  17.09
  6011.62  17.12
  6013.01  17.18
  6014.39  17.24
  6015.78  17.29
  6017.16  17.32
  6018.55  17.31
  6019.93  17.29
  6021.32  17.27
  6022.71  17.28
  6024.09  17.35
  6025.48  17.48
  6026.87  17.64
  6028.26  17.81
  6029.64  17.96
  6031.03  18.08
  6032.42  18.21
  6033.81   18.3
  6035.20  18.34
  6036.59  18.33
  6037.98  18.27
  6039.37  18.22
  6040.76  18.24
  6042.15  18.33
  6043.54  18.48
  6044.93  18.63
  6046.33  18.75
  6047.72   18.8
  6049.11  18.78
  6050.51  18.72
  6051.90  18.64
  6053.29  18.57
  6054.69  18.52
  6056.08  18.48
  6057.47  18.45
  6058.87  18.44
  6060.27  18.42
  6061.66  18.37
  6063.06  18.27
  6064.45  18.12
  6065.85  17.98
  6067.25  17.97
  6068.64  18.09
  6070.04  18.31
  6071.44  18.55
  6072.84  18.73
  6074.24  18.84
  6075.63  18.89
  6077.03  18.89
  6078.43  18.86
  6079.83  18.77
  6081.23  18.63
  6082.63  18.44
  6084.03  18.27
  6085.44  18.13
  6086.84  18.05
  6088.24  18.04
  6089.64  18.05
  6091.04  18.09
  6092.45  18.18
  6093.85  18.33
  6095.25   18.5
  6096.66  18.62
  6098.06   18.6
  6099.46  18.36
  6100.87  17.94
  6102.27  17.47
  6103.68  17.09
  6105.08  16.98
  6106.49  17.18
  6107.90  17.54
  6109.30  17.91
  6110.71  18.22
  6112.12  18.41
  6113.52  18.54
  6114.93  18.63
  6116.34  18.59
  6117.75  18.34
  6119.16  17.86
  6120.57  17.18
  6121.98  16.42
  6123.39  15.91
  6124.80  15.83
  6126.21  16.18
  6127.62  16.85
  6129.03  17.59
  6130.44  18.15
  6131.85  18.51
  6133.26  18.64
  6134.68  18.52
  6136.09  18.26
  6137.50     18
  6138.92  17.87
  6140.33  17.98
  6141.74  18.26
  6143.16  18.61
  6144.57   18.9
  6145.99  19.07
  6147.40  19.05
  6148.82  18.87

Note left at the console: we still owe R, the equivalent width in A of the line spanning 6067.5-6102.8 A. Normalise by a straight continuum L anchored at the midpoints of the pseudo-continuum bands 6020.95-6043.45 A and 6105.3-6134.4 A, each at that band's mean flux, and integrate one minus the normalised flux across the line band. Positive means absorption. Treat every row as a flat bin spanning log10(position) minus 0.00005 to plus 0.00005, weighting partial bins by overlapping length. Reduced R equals -1.2 A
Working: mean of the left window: 18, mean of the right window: 17.6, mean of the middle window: 18.4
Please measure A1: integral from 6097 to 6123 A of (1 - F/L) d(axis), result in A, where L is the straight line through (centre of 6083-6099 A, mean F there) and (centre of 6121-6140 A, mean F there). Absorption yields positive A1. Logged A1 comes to 0.1 A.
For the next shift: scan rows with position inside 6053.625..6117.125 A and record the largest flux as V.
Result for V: 18.89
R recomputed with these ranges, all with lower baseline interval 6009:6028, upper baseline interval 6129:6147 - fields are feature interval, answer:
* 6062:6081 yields -0.8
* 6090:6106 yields 0.0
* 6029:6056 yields -1.4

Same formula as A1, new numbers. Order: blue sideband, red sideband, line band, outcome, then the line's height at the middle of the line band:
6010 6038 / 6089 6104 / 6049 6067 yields -0.6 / 17.9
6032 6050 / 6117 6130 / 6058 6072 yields -0.2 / 18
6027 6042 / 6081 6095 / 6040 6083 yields -0.8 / 18.2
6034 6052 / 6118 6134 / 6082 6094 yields -0.2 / 17.8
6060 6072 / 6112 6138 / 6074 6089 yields -0.4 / 18.1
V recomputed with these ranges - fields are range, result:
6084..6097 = 18.62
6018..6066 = 18.8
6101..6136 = 18.64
